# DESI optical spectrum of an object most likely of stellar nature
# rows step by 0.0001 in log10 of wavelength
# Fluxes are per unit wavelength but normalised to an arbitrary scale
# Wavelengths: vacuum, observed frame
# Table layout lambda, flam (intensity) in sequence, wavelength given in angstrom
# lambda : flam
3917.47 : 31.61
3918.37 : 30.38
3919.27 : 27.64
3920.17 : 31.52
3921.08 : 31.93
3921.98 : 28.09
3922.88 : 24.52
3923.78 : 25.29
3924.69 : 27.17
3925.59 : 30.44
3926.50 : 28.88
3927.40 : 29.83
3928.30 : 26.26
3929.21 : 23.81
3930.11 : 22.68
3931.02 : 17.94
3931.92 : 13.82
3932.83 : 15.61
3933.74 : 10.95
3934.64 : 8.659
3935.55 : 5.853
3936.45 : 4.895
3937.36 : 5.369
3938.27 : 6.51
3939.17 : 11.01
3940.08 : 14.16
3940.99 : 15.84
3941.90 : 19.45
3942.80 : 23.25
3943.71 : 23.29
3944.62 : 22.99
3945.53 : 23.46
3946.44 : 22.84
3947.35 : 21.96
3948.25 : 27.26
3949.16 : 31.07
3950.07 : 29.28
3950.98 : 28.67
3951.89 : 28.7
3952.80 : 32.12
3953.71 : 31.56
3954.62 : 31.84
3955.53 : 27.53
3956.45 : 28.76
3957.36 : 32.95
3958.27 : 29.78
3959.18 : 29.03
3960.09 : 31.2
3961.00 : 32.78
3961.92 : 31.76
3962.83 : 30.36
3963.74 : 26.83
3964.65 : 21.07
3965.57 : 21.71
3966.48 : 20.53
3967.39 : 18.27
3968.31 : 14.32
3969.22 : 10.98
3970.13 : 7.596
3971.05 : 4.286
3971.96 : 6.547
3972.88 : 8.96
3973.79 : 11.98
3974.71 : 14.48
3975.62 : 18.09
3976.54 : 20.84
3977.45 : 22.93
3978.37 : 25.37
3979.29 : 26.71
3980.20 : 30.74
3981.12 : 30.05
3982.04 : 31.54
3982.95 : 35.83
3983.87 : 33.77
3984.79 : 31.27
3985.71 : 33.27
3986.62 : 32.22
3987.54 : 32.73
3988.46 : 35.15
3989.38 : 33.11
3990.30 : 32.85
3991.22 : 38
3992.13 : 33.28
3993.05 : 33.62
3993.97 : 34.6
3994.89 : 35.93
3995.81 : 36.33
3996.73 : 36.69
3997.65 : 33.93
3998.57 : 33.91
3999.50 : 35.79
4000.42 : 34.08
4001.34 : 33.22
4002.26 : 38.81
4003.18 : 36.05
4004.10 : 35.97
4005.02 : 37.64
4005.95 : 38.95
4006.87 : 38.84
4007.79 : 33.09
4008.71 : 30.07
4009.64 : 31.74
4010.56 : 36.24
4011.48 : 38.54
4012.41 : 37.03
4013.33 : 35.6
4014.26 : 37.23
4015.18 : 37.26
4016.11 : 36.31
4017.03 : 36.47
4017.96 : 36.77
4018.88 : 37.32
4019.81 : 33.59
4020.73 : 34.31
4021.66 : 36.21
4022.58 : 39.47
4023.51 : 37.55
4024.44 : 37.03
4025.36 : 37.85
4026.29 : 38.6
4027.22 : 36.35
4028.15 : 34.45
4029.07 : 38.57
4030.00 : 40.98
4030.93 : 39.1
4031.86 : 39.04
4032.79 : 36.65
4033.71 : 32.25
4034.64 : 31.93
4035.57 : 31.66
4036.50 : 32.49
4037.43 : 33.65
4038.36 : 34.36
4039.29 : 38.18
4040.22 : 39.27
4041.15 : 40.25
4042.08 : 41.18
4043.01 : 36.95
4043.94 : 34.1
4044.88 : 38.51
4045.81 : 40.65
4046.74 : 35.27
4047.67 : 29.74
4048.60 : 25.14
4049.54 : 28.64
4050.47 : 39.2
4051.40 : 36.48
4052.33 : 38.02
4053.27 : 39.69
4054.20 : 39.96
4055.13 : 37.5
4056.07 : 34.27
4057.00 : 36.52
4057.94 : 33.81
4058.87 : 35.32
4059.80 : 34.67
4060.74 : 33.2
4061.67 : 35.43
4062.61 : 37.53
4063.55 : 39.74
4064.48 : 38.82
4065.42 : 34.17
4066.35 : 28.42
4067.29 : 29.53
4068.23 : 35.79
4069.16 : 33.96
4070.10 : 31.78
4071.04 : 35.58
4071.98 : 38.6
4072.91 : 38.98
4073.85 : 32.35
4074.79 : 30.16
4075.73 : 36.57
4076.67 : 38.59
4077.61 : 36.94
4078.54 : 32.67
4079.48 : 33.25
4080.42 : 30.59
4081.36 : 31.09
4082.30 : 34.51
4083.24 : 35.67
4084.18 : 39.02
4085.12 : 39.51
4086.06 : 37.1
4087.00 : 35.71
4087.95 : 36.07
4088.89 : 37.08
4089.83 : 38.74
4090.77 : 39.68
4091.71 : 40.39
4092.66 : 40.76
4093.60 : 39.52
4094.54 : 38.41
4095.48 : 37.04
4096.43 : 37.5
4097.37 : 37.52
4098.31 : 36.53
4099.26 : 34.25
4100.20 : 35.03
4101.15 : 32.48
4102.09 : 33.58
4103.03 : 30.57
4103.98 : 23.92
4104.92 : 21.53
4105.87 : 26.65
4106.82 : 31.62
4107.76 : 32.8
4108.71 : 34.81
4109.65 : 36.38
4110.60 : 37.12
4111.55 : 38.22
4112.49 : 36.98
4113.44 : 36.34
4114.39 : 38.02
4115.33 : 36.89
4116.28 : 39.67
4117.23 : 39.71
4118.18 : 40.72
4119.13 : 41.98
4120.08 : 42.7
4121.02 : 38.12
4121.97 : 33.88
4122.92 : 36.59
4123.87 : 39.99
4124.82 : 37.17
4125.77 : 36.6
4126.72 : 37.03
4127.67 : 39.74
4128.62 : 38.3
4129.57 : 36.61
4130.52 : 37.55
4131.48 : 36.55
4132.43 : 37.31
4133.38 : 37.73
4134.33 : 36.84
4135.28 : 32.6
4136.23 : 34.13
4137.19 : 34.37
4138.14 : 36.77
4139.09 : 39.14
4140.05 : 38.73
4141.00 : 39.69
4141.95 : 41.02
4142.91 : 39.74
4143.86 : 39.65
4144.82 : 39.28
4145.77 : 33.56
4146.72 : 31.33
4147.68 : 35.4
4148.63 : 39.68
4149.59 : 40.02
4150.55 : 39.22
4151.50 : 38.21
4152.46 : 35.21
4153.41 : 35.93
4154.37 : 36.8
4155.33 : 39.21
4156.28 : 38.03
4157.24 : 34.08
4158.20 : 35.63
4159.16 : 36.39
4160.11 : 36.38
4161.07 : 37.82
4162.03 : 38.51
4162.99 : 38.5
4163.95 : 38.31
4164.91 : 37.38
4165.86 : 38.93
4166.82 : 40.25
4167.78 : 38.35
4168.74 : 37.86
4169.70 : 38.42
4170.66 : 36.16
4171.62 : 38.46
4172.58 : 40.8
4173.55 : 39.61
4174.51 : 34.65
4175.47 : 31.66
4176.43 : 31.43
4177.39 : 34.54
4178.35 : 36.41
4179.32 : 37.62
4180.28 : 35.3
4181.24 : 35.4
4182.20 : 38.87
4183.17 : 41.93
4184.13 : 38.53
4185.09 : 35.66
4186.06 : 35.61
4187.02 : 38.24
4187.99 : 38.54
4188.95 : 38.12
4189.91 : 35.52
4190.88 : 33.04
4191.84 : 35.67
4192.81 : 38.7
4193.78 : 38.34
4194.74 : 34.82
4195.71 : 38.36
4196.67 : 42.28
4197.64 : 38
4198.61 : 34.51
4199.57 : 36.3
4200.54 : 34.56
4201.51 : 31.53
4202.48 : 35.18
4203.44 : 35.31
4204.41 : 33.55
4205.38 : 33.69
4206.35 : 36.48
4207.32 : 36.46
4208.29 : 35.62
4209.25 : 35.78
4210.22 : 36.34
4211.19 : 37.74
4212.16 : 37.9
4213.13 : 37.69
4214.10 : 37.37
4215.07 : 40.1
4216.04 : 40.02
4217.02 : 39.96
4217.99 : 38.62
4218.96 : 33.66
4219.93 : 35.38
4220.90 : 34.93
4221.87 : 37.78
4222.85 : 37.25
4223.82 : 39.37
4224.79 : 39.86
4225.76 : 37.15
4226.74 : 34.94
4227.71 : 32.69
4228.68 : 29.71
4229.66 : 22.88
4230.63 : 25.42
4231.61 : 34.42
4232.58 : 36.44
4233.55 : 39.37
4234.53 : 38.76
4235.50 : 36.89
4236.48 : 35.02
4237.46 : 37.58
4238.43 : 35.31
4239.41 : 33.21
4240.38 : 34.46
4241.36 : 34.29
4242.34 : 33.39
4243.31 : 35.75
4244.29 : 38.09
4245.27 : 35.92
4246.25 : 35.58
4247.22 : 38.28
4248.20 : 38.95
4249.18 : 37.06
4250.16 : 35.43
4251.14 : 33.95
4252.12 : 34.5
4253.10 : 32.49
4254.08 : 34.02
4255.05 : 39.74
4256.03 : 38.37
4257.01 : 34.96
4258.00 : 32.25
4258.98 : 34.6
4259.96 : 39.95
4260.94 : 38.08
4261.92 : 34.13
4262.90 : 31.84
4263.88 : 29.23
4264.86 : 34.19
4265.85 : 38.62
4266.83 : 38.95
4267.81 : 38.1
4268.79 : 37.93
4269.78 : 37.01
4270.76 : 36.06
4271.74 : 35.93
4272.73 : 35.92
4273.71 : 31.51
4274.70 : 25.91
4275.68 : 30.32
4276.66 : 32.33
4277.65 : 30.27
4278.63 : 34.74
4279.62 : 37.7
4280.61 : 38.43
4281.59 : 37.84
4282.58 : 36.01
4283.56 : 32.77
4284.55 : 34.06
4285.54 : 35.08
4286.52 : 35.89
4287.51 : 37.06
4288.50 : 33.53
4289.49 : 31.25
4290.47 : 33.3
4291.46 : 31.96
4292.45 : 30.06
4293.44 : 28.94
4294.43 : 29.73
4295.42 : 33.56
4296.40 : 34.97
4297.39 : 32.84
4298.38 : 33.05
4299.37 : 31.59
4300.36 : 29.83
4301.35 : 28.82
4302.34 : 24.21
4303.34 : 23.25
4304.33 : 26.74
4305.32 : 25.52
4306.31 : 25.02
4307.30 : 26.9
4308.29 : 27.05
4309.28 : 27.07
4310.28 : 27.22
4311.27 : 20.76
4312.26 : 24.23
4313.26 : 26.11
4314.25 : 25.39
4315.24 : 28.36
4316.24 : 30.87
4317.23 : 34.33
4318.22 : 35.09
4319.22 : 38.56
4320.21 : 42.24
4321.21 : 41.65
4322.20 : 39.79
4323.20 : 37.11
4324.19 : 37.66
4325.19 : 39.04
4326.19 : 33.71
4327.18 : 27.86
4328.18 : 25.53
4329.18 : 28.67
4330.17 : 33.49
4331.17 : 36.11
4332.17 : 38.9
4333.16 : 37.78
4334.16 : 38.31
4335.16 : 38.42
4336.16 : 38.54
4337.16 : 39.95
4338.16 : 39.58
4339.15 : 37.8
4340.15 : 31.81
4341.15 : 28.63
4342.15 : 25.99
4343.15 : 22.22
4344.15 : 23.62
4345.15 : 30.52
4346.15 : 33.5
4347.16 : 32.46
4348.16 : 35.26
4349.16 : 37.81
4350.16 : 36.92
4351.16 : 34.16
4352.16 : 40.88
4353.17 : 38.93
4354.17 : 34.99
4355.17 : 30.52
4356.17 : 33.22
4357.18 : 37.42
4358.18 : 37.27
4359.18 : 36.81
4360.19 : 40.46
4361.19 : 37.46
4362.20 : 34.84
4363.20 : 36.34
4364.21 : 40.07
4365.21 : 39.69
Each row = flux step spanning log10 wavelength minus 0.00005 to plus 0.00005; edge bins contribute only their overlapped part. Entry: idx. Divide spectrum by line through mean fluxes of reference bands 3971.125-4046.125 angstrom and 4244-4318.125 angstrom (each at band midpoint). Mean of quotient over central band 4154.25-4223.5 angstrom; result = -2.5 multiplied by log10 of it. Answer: -0.12 mag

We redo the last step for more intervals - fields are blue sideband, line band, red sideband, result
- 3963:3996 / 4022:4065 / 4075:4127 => -0.18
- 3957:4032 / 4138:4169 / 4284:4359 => -0.19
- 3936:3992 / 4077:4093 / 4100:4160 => -0.10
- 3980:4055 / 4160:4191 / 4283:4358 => -0.10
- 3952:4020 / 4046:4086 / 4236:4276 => -0.12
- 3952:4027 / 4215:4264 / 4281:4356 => -0.11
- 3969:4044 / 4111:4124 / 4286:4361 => -0.18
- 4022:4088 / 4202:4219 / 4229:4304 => -0.07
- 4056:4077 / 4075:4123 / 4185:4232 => -0.02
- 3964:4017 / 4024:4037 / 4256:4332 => -0.21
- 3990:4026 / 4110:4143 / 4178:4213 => -0.04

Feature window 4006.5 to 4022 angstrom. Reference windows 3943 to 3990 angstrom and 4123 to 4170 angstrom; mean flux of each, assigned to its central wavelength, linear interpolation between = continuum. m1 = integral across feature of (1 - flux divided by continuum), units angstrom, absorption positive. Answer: -3.9 angstrom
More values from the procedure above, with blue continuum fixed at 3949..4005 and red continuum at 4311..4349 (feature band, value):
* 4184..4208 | -3.8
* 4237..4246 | -0.9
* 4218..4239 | -2.2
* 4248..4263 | -1.6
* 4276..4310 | 1.3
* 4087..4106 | -3.3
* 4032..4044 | -2.8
